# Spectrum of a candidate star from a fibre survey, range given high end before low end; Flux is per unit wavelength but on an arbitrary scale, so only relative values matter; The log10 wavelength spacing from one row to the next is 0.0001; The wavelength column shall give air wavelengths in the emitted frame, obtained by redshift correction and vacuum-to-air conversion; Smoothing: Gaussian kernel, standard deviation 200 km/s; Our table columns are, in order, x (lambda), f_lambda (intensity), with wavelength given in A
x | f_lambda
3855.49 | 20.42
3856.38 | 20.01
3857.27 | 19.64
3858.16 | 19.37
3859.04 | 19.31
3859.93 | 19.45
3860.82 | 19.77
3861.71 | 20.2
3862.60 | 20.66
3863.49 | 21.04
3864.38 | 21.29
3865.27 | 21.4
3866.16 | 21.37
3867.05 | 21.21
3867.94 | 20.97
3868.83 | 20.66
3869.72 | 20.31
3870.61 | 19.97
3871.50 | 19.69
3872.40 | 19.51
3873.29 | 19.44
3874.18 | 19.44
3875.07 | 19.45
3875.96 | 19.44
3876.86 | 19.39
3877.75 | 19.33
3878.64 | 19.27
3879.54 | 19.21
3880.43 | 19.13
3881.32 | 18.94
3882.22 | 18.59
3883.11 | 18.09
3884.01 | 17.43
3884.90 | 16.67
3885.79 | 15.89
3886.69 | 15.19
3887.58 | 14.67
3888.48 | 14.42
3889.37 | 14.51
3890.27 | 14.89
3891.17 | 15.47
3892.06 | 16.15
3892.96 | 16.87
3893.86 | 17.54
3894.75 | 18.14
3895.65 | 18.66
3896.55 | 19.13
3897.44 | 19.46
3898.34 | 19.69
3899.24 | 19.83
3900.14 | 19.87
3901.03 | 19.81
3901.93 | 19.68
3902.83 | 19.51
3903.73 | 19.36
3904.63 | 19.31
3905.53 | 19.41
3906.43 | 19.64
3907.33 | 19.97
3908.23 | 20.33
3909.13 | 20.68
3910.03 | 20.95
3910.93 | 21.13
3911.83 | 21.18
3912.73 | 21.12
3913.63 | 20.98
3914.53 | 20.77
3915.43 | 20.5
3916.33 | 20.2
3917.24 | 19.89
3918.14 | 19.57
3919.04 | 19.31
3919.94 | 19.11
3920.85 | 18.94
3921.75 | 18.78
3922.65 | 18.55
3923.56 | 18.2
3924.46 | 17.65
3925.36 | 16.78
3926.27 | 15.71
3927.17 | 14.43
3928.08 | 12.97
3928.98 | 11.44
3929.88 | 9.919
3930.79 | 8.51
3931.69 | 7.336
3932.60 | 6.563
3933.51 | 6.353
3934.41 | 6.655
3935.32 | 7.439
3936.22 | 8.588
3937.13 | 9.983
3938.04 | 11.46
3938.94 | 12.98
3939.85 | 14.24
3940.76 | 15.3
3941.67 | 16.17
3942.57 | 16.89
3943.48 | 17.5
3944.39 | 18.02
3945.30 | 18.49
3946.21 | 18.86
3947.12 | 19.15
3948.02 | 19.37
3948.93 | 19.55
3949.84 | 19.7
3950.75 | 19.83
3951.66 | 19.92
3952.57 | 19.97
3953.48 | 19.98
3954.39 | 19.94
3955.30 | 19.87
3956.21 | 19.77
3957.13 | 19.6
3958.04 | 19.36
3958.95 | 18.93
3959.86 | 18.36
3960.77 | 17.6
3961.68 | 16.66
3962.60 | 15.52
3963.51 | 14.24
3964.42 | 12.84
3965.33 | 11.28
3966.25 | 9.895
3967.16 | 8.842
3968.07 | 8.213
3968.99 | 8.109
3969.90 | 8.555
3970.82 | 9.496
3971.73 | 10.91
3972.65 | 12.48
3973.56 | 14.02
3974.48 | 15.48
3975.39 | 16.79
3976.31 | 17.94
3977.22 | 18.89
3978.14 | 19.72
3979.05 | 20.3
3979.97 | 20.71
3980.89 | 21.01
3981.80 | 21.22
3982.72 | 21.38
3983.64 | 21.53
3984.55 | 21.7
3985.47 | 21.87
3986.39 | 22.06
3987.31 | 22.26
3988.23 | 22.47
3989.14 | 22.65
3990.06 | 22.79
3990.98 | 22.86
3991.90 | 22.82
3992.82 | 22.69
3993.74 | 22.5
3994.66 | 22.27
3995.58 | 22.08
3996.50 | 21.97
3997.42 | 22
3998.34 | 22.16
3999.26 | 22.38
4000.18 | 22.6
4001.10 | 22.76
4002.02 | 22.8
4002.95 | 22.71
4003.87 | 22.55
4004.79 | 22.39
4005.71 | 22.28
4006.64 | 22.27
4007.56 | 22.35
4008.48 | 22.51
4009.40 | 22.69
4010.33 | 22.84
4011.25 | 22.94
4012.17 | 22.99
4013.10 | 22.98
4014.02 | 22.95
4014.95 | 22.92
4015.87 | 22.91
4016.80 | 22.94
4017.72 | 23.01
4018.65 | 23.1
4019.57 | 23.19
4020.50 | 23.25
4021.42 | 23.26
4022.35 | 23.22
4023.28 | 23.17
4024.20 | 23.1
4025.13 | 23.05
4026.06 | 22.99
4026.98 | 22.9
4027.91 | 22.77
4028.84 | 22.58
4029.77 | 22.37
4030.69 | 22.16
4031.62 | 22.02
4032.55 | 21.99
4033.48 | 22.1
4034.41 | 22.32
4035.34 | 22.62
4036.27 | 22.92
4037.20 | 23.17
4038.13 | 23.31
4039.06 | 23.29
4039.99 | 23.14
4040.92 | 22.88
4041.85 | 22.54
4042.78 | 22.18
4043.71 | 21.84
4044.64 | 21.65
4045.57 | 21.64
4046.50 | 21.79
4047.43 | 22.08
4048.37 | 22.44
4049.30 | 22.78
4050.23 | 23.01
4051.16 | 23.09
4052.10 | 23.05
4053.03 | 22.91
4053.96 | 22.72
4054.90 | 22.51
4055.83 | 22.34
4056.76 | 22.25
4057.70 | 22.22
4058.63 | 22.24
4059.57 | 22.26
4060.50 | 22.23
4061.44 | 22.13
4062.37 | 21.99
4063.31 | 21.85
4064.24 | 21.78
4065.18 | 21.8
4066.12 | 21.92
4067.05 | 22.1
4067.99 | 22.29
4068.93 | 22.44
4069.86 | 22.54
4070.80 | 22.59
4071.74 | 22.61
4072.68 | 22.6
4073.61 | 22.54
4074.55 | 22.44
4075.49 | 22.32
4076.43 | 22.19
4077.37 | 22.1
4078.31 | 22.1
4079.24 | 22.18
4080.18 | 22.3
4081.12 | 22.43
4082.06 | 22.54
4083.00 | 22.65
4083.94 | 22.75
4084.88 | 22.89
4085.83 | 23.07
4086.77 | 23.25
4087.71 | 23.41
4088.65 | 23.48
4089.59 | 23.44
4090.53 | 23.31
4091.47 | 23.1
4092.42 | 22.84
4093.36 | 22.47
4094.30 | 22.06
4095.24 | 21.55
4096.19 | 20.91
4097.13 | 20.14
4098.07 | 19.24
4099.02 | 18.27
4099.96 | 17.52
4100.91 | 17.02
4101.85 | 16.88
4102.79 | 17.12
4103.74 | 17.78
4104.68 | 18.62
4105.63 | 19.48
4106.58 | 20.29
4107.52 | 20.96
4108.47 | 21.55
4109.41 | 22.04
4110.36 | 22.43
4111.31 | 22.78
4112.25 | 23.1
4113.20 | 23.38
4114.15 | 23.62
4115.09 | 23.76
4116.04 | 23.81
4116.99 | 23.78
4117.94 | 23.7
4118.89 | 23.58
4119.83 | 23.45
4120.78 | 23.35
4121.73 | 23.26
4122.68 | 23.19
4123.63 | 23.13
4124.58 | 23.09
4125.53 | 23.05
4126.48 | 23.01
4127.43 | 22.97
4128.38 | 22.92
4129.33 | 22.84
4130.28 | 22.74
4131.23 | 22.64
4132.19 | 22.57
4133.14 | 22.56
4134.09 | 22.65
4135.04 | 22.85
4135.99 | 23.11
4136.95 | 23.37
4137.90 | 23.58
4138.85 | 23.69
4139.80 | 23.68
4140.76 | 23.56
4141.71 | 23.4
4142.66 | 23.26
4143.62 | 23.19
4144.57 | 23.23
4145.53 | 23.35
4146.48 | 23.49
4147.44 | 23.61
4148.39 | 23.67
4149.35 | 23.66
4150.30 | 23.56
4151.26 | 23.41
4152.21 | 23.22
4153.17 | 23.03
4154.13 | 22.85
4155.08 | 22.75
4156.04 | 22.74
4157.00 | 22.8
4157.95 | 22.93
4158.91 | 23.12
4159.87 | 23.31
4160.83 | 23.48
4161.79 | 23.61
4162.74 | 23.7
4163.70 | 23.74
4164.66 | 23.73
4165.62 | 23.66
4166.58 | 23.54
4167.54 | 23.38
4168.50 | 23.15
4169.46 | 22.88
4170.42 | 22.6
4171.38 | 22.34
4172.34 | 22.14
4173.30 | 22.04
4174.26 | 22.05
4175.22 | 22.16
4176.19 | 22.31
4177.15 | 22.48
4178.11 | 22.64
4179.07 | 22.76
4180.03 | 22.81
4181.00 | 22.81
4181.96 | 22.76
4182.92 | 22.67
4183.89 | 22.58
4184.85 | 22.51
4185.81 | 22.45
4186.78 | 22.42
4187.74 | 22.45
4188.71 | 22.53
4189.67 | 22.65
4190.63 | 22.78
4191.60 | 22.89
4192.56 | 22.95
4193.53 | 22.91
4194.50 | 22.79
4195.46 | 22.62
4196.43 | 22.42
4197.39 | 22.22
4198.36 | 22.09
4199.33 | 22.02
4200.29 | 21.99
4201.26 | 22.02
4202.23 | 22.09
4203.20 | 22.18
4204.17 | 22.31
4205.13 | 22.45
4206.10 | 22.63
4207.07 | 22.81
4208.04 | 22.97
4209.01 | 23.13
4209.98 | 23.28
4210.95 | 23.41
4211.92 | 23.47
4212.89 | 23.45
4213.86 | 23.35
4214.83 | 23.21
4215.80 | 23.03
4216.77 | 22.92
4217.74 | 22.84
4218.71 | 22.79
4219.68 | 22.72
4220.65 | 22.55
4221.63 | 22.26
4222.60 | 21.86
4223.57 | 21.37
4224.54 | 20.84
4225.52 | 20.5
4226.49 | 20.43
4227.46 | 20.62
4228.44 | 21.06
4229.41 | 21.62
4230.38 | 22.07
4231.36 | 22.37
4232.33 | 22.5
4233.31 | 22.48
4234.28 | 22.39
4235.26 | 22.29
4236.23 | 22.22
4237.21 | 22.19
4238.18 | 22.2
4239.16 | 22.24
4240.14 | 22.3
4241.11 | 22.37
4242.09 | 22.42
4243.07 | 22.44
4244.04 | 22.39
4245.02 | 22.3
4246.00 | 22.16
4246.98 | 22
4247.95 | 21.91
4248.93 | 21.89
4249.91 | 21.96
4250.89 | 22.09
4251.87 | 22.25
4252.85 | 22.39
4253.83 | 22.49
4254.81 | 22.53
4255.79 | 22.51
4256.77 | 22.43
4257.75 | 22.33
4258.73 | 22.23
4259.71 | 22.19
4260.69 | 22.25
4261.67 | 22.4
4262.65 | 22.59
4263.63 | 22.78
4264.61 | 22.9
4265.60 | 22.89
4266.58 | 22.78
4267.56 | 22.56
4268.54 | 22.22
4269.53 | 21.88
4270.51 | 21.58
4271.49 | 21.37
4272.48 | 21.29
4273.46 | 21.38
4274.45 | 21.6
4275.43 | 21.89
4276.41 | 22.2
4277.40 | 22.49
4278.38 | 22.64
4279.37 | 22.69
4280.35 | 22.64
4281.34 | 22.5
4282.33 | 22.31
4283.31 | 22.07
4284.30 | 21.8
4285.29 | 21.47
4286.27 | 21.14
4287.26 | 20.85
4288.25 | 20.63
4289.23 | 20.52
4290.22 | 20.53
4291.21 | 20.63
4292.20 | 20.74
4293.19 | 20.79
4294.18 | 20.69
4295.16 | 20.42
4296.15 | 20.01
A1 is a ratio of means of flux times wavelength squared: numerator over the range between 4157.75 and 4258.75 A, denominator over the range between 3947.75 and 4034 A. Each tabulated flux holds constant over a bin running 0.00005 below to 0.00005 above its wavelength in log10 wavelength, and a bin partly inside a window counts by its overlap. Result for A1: 1.2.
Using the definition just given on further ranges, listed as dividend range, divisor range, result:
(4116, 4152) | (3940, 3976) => 1.58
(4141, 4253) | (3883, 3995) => 1.49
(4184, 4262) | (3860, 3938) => 1.49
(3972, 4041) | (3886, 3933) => 1.31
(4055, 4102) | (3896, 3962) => 1.37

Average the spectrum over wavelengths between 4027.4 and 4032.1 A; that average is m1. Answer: 22.4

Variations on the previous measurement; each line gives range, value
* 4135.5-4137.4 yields 23.2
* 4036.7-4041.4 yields 23.2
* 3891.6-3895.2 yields 17.2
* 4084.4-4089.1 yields 23.2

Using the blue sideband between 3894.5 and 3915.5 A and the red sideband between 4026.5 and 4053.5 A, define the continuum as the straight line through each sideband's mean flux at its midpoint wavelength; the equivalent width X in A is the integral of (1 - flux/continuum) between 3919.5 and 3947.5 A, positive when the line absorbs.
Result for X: 9.0 A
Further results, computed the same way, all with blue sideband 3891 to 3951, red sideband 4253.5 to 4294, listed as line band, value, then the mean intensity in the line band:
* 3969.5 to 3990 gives -0.8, 18.5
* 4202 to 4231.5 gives -1.7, 22.3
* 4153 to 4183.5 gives -3.7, 22.9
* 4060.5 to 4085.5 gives -4.2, 22.3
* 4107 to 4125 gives -3.1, 23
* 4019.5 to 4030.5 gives -2.7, 23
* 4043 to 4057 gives -2.7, 22.4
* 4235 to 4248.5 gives -0.5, 22.3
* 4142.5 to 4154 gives -1.8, 23.4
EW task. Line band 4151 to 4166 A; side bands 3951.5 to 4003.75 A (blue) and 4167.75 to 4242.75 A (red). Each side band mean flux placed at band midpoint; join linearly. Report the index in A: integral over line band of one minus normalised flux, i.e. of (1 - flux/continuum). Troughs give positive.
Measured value -1.1 A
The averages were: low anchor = 18.6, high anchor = 22.4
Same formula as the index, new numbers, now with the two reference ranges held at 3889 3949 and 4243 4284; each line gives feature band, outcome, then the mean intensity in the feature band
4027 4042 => -3.25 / 22.6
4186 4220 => -2.27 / 22.7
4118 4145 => -4.02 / 23.2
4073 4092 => -3.29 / 22.7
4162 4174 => -1.36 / 23.1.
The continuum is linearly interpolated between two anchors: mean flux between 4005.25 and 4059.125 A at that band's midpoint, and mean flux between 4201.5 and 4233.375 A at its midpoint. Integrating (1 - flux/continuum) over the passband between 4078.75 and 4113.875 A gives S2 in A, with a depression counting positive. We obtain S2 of 1.9 A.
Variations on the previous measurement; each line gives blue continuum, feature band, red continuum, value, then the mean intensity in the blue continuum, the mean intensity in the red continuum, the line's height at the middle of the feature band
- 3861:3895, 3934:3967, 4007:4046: 7.13 A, 18.6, 22.7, 20.6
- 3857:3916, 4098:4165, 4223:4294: -4.75 A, 19.2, 21.9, 21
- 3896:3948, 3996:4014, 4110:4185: -3.26 A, 16.8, 23.1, 19.1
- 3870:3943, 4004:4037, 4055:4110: -4.55 A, 17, 21.6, 20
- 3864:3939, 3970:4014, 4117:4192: -3.05 A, 17.4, 23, 19.4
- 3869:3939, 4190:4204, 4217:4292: -0.80 A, 17.1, 22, 21.2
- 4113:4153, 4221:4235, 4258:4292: 0.47 A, 23.3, 21.9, 22.4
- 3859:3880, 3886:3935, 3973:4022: 8.34 A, 20.1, 21.8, 20.6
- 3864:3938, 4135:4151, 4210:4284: -2.01 A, 17.5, 22.3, 20.8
